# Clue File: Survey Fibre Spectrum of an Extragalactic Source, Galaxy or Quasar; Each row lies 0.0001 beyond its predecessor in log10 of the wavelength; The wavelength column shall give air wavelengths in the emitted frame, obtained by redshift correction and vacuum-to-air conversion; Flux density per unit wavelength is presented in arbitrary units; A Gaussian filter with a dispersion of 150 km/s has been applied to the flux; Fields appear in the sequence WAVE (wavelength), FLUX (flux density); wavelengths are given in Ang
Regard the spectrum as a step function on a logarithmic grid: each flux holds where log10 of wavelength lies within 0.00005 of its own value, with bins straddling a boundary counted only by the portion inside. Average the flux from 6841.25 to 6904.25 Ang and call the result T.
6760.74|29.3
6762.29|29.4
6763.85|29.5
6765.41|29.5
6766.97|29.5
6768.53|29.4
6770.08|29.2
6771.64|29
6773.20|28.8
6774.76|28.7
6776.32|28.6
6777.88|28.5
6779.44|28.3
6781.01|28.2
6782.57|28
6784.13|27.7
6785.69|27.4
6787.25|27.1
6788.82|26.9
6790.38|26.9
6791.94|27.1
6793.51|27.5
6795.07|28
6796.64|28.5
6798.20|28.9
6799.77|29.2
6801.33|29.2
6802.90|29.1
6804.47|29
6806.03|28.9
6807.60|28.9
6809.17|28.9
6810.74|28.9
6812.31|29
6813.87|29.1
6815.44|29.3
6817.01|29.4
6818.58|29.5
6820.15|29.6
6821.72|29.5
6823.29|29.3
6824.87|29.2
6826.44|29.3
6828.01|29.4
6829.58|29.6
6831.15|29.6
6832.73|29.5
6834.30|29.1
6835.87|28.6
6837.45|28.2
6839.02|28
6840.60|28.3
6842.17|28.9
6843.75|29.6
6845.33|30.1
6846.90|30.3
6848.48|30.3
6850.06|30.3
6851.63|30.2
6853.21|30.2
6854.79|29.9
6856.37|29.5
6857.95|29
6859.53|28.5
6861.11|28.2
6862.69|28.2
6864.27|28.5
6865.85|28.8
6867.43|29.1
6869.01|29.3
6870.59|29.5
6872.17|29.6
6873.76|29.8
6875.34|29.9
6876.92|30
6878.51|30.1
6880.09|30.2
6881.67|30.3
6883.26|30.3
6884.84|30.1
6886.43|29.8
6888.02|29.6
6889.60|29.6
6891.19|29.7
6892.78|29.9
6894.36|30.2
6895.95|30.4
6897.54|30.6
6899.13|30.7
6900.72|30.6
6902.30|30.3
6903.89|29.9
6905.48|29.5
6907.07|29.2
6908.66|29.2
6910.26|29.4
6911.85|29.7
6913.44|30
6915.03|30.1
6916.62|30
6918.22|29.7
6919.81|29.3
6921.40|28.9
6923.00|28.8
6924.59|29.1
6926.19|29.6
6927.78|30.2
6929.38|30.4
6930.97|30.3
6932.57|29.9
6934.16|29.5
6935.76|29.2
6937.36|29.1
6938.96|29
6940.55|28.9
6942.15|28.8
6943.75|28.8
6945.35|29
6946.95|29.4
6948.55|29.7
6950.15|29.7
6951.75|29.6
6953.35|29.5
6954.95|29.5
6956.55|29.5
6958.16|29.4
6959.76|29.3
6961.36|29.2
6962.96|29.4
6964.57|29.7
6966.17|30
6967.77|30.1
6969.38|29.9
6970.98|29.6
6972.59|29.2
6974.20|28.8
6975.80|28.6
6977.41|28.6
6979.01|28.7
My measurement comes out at 29.7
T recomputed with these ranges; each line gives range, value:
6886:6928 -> 29.8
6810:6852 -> 29.3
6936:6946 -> 28.9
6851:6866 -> 29.1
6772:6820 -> 28.5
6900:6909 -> 29.8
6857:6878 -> 29.1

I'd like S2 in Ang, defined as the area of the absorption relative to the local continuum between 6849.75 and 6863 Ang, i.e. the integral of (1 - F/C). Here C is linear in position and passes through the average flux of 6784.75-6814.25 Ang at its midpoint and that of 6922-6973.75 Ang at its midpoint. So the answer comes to -0.3 Ang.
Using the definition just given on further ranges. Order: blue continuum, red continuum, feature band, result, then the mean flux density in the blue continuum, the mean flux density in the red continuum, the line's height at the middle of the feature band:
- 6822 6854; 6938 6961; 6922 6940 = -0.1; 29.4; 29.3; 29.3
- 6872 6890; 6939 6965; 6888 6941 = -0.1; 30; 29.3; 29.7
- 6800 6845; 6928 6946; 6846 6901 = -1.0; 29.1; 29.4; 29.2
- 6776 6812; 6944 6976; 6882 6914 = -1.0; 28.2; 29.5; 29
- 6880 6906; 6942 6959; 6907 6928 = 0.2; 30.1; 29.4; 29.8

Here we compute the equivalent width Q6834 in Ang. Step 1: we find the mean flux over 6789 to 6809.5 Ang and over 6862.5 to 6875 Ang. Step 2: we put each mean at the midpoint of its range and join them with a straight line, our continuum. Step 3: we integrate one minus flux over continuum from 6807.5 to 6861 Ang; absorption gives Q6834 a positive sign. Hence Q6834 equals -1.0 Ang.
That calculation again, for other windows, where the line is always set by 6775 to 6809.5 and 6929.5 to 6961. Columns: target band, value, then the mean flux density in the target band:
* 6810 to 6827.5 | -0.5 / 29.3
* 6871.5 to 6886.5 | -0.6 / 30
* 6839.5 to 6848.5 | -0.3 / 29.5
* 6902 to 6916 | -0.3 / 29.7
